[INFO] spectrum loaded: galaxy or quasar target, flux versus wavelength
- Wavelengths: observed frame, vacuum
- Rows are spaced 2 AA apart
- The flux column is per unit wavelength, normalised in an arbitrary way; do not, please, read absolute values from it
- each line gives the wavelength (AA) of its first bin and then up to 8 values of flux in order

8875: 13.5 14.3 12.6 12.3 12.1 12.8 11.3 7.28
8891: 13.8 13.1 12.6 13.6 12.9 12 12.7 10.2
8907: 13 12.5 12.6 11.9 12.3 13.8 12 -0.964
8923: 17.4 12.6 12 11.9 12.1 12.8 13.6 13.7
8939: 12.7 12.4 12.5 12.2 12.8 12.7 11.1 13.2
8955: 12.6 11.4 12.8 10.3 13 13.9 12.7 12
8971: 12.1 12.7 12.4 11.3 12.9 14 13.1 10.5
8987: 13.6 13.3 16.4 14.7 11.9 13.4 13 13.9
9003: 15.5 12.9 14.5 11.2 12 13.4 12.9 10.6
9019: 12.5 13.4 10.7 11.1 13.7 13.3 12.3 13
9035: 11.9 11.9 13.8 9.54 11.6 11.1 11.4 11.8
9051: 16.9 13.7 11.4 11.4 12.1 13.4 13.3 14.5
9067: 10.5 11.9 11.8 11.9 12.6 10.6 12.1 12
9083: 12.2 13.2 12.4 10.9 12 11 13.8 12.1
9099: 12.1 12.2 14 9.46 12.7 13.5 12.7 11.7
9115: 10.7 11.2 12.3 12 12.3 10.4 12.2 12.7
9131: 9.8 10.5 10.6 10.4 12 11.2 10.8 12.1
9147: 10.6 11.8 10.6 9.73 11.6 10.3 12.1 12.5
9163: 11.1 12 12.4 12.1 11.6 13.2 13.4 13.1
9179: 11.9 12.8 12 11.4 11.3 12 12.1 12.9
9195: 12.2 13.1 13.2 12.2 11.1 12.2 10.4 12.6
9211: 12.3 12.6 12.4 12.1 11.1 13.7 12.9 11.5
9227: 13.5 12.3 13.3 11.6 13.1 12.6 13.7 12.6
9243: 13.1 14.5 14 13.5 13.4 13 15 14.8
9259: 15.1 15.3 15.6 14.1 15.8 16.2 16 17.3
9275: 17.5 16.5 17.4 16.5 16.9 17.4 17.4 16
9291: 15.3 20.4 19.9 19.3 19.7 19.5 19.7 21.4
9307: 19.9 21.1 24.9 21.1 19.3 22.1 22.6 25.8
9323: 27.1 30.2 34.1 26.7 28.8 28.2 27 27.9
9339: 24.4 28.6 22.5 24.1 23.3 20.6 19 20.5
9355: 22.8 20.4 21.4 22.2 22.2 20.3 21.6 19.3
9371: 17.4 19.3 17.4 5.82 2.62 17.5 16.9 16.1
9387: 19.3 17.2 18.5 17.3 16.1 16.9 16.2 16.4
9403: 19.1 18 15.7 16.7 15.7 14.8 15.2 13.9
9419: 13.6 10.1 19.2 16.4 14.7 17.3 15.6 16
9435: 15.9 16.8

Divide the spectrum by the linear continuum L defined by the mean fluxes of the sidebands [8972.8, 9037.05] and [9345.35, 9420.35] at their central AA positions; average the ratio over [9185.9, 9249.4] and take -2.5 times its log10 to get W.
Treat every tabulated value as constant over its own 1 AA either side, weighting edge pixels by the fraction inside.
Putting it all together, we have 0.229 mag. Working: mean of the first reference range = 12.9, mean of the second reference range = 17.5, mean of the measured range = 12.5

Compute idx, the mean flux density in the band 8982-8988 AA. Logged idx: 12.4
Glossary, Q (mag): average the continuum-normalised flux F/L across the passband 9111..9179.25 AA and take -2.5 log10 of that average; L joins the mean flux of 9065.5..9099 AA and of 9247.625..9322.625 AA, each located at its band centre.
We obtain 0.19 mag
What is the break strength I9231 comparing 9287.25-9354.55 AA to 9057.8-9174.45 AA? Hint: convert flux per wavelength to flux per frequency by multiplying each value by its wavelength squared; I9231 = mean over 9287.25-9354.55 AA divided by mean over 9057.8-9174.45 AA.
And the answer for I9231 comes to 2.03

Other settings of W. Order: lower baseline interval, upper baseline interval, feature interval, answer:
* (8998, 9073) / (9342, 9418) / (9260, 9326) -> -0.16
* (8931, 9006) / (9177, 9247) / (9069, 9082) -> 0.07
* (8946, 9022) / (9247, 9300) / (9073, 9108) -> 0.17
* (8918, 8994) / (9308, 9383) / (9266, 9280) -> 0.21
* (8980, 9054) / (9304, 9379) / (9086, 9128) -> 0.28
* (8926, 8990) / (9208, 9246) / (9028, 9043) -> 0.03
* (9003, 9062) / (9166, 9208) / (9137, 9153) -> 0.11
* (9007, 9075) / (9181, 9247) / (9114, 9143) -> 0.10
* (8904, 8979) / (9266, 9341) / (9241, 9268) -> 0.37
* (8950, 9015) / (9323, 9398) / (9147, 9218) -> 0.39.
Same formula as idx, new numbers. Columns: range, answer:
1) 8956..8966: 12.3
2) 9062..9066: 13.9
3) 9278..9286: 17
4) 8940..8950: 12.5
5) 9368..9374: 18.7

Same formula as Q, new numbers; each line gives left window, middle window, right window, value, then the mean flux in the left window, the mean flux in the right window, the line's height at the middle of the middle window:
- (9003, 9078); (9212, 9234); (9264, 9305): 0.29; 12.4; 17.5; 16.2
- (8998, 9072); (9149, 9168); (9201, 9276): 0.16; 12.5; 13.5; 13.1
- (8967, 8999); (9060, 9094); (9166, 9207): 0.04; 12.9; 12.3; 12.6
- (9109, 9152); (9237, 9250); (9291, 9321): 0.28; 11.4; 20.8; 17.4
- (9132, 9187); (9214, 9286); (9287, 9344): 0.27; 11.6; 23.2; 18.4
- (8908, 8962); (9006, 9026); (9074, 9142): -0.02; 12.1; 11.8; 12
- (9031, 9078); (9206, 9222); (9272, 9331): 0.42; 12.3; 20.9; 17.9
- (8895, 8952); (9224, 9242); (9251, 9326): 0.36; 12.2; 18.7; 17.7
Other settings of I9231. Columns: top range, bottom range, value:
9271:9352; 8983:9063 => 1.83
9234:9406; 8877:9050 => 1.65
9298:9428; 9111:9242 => 1.73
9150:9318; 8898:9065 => 1.23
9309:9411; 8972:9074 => 1.76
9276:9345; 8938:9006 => 1.87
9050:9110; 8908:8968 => 1.05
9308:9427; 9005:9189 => 1.76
